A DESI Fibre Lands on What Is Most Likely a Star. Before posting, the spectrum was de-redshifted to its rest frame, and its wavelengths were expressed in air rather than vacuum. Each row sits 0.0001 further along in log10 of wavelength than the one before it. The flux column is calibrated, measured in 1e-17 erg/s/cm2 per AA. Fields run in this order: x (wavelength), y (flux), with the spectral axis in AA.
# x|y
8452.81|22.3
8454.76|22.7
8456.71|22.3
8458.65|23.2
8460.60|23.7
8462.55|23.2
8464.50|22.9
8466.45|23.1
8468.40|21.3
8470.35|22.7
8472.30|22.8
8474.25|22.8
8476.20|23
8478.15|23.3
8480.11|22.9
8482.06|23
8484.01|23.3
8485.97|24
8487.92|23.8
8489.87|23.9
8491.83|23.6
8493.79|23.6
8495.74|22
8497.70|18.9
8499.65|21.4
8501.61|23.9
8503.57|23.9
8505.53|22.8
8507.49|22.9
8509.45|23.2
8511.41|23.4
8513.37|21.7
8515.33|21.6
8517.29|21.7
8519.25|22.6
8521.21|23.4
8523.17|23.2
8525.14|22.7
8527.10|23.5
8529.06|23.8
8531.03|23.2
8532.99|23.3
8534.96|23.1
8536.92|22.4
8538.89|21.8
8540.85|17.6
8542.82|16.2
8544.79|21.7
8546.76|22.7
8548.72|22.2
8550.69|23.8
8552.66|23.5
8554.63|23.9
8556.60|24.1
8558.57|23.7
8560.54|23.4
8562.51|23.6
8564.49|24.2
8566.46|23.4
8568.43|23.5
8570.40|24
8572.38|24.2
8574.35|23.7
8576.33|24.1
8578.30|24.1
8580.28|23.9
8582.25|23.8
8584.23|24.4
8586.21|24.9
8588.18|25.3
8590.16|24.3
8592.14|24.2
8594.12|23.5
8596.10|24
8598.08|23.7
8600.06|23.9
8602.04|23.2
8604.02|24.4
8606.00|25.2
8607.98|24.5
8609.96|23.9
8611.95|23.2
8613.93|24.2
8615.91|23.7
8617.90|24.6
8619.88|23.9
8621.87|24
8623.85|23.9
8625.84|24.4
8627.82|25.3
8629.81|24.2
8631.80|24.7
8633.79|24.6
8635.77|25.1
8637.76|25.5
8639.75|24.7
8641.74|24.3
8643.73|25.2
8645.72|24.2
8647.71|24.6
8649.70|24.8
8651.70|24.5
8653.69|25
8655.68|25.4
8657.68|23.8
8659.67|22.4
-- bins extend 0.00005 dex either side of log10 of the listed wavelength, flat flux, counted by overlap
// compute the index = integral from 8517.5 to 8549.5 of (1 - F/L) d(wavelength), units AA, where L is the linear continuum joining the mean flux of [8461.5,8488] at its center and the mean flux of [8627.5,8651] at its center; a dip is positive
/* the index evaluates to 2.1 AA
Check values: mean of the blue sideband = 23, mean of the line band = 22.1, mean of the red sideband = 24.7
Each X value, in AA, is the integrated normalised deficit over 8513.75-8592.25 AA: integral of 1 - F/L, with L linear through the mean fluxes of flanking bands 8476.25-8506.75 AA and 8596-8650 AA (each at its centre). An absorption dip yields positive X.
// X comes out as 1.7 AA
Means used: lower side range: 23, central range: 23.1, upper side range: 24.4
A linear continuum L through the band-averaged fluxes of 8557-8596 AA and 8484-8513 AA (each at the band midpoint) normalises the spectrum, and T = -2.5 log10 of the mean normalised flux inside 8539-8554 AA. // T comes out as 0.116 mag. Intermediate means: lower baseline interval 22.9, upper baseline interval 24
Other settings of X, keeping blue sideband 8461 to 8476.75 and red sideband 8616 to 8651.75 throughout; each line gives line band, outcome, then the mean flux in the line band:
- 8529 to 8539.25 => 0.2 AA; 22.9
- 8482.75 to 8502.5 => 0.1 AA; 22.8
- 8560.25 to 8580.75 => 0.0 AA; 23.8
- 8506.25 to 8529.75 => 0.5 AA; 22.8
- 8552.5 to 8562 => 0.0 AA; 23.7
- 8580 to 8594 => -0.2 AA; 24.4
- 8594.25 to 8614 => 0.2 AA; 24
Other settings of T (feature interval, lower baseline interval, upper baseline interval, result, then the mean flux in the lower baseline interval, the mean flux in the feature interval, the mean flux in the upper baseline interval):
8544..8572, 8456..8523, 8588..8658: 0.01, 22.8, 23.4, 24.4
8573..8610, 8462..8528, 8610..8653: -0.01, 22.8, 24.2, 24.4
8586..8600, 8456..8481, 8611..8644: -0.01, 22.9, 24.2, 24.4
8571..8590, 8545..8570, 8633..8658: -0.02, 23.5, 24.3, 24.8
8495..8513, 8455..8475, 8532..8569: 0.01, 22.8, 22.5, 22.5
